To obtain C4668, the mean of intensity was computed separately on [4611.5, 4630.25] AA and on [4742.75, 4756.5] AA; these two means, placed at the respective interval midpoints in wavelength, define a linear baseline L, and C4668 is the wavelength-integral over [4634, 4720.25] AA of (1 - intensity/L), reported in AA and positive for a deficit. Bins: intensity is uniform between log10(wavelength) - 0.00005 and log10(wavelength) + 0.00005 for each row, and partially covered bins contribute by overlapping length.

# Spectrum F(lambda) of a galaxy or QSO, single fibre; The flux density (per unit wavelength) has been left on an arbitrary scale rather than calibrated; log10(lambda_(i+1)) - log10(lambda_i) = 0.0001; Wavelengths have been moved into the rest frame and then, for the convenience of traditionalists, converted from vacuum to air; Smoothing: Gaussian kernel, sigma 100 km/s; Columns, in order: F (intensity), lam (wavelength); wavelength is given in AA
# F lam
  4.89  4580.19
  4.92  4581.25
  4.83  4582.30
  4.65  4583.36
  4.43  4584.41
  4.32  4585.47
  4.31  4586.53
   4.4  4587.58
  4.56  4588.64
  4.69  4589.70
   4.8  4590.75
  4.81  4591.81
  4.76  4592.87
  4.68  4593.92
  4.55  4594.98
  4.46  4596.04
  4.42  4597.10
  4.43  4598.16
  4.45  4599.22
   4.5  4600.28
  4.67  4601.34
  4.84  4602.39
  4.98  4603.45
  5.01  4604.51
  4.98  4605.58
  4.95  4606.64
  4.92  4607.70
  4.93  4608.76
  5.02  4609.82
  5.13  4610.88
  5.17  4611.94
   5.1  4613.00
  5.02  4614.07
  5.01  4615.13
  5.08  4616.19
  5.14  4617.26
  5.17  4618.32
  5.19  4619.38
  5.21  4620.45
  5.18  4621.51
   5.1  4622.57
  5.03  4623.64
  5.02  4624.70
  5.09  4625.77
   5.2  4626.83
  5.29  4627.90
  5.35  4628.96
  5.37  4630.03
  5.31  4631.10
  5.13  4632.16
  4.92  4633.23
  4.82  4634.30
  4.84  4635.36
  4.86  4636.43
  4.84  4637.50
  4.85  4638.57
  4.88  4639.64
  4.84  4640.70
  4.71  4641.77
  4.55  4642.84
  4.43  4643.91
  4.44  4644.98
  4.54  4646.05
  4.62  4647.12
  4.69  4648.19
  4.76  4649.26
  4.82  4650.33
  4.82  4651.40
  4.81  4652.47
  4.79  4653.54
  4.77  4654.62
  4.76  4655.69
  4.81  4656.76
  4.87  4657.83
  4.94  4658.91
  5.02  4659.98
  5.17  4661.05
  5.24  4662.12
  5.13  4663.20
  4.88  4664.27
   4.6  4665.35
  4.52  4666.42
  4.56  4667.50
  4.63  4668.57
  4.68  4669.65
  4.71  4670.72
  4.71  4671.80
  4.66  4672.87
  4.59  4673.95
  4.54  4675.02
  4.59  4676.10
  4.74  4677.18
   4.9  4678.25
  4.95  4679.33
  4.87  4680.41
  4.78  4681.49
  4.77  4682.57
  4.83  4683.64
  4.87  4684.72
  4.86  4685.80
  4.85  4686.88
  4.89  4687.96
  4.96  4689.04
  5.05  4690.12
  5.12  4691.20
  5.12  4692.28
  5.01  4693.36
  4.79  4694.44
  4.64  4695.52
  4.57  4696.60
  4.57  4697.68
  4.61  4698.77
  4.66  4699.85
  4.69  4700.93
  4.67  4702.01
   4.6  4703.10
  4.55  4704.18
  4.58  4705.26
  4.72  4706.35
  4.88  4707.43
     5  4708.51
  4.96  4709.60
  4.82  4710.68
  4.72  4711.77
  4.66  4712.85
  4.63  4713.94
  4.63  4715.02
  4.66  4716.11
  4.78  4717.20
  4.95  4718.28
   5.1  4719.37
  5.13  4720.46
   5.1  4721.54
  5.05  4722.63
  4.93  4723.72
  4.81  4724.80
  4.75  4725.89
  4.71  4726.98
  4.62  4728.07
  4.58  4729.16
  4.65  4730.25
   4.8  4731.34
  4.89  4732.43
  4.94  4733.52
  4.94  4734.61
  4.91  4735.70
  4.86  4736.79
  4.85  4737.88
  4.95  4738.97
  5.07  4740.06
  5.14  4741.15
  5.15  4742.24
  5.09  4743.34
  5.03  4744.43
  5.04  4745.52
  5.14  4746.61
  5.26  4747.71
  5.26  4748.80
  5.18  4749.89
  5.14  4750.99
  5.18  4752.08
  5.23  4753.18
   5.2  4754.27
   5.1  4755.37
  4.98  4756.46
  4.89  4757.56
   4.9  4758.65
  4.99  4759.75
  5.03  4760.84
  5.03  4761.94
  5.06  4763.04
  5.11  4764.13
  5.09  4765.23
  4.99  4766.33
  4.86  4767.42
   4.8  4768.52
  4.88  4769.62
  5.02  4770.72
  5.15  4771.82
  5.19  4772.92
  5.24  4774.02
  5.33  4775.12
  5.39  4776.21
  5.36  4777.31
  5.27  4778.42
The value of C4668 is 6.1 AA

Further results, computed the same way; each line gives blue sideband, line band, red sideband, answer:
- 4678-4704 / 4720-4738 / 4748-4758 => 0.56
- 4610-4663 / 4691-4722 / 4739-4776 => 1.50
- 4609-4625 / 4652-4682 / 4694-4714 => 0.49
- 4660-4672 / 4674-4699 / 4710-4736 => -0.01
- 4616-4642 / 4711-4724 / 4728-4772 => 0.41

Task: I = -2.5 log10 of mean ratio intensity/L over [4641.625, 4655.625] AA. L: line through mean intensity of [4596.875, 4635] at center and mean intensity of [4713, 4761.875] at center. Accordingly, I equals 0.07 mag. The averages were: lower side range 5.01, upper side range 4.96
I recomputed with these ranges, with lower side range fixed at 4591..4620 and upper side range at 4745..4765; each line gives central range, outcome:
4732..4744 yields 0.02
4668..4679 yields 0.06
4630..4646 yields 0.02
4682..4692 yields 0.02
